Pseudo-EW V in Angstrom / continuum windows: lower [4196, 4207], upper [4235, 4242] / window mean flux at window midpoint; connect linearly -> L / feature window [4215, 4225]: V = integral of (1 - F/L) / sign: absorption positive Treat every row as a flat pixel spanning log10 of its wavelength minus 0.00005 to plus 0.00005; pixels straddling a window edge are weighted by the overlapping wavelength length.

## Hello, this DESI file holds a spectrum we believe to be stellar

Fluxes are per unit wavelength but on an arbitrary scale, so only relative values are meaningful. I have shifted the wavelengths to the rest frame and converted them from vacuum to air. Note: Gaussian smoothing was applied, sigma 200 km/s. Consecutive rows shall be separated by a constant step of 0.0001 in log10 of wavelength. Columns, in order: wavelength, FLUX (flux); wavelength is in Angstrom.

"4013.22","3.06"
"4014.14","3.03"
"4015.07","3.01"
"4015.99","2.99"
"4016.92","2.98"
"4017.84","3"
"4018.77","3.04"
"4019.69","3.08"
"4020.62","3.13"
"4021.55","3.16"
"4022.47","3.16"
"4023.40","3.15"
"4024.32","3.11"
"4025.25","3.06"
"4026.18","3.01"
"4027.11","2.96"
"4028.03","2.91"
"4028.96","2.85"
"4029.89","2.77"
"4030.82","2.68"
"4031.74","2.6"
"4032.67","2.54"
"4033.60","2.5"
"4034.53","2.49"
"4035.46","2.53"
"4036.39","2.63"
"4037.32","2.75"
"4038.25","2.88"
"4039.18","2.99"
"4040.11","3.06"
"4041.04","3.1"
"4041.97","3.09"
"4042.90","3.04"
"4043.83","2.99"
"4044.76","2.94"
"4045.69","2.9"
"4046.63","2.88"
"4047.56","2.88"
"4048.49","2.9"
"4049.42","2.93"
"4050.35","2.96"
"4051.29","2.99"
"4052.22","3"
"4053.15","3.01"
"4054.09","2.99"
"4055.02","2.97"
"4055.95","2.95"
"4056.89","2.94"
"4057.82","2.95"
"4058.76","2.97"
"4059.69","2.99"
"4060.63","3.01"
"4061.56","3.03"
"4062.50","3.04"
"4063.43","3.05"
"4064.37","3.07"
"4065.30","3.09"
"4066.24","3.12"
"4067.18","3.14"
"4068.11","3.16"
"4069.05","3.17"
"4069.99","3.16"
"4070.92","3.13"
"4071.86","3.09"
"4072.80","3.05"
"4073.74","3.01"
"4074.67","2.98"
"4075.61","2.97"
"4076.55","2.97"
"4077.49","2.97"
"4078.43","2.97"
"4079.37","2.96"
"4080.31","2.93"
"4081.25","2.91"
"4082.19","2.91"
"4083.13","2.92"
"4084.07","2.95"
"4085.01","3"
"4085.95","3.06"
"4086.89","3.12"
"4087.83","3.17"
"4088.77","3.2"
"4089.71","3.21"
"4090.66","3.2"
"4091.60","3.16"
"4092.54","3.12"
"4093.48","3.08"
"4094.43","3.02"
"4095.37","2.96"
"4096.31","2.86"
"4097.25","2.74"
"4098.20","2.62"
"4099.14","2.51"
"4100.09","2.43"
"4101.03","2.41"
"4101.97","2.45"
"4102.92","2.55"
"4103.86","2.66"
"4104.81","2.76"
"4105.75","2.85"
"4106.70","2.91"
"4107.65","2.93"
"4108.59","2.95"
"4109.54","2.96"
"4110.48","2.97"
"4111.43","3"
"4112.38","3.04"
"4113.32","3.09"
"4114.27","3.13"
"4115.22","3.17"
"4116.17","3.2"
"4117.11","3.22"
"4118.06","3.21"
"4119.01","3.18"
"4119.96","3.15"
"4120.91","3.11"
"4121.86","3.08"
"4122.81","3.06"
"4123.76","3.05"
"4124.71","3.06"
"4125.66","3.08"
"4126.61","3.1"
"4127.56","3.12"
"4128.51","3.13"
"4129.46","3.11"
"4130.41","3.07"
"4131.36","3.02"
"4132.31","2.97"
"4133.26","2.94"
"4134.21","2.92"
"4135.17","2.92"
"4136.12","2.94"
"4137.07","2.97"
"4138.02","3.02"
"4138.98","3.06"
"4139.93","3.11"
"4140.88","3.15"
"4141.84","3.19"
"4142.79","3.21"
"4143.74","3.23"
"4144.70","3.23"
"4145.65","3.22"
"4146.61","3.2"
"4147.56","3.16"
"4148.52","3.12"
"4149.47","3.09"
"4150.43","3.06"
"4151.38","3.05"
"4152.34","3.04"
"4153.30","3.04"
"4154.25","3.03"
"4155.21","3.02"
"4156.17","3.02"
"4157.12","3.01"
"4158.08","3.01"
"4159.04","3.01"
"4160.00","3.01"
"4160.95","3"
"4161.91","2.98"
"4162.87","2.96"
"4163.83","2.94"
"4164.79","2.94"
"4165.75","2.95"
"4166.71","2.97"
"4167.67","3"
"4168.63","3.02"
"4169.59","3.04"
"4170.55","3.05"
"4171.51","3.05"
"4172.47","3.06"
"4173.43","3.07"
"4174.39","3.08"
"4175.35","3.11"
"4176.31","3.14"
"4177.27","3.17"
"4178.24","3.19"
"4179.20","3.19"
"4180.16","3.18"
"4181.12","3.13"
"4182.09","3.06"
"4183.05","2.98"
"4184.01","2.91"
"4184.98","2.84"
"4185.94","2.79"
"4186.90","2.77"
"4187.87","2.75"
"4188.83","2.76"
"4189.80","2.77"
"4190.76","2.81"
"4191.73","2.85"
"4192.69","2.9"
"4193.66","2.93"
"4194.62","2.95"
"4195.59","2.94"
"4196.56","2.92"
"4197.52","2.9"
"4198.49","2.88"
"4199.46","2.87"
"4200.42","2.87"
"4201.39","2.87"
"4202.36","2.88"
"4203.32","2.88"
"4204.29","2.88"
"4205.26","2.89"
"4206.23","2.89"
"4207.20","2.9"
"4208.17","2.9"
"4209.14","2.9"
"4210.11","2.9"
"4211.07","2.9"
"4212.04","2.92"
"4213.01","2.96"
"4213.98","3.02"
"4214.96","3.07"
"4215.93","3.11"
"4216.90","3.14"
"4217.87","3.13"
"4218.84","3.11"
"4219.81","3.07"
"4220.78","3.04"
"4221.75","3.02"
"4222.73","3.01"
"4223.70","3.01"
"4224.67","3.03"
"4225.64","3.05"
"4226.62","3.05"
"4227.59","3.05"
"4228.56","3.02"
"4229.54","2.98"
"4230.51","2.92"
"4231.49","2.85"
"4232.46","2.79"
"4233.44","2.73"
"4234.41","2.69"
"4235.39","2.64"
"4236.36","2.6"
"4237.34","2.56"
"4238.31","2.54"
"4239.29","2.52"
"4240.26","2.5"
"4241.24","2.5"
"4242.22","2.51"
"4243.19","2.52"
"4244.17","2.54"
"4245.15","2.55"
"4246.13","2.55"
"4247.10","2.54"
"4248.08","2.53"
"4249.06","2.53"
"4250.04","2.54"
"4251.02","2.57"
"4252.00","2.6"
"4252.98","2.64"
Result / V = -1.3 Angstrom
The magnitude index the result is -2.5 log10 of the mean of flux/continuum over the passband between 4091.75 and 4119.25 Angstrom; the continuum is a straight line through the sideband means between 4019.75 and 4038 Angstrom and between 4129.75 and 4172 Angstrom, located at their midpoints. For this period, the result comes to 0.03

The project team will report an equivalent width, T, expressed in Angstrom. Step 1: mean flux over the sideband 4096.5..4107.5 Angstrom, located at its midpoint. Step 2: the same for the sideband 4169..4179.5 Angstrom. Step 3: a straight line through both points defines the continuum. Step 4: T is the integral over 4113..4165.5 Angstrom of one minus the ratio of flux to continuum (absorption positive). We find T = -3.7 Angstrom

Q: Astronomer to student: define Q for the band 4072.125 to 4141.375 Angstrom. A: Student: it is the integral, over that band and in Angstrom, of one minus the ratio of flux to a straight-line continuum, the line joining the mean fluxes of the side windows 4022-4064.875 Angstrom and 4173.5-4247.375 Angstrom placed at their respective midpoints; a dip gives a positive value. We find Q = -1.8 Angstrom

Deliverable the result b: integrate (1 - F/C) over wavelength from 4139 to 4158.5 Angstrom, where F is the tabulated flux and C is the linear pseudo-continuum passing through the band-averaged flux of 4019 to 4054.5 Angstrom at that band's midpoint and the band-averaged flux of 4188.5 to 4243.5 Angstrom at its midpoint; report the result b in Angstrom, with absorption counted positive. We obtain -1.49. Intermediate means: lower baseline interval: 2.91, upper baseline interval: 2.88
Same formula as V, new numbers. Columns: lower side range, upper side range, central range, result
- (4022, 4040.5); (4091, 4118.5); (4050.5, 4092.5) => -2.49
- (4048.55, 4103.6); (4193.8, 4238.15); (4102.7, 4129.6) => -0.70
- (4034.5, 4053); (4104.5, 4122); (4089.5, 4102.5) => 0.79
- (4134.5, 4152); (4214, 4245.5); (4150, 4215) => 0.42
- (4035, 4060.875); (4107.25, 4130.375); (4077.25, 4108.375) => 1.41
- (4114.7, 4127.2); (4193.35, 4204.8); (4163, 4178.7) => -0.35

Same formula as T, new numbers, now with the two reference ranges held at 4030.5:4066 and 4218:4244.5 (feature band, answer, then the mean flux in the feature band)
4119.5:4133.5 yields -1.0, 3.07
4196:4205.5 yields -0.2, 2.88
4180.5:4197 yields -0.3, 2.89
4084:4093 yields -0.8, 3.13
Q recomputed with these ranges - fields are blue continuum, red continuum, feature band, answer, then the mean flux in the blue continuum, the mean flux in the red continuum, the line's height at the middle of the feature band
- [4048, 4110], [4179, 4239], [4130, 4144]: -0.5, 2.96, 2.91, 2.94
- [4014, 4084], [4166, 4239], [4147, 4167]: -0.5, 2.96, 2.94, 2.95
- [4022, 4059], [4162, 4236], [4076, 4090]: -0.5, 2.9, 2.96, 2.92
